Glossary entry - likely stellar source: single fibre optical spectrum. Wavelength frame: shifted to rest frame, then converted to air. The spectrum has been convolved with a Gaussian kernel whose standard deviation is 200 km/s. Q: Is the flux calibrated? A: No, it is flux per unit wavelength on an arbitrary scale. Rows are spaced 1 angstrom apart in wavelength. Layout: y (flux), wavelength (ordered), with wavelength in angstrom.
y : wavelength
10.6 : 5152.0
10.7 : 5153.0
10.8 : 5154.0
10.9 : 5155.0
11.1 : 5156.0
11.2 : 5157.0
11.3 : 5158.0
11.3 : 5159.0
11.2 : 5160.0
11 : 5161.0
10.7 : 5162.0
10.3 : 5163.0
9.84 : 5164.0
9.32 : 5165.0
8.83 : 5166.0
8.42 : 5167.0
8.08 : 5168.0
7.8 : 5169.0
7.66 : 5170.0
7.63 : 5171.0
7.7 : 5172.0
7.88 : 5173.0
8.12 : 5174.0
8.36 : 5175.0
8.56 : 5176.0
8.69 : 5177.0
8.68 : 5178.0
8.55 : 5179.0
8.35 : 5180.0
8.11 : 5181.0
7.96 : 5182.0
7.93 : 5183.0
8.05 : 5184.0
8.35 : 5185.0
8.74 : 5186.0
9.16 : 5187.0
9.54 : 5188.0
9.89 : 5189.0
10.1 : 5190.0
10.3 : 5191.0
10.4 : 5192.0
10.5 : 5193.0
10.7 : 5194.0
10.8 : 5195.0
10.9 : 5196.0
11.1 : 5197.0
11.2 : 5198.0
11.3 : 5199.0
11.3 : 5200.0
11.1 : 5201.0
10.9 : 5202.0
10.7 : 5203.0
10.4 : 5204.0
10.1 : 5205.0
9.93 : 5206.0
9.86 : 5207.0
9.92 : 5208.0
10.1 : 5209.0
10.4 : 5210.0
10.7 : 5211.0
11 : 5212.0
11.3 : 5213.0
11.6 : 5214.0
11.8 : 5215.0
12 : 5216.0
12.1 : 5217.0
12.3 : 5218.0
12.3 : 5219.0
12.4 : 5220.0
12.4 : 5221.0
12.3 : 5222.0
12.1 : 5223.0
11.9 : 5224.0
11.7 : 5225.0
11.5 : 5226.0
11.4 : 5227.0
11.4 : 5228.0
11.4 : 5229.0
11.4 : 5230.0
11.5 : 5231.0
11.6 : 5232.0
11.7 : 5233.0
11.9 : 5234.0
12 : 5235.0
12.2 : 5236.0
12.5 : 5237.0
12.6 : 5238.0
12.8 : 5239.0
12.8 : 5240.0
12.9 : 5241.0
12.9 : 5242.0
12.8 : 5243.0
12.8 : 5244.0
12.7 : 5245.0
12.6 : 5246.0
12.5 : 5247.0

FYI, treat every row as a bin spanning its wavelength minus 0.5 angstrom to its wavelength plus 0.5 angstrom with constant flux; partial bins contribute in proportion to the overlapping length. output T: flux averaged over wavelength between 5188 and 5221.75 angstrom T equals 11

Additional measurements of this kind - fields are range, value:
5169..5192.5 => 8.62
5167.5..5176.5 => 7.98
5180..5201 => 9.81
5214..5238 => 11.9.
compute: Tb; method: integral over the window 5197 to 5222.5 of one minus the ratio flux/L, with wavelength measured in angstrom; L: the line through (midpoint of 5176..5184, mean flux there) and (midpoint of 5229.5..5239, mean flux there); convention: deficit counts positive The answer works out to -2.1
